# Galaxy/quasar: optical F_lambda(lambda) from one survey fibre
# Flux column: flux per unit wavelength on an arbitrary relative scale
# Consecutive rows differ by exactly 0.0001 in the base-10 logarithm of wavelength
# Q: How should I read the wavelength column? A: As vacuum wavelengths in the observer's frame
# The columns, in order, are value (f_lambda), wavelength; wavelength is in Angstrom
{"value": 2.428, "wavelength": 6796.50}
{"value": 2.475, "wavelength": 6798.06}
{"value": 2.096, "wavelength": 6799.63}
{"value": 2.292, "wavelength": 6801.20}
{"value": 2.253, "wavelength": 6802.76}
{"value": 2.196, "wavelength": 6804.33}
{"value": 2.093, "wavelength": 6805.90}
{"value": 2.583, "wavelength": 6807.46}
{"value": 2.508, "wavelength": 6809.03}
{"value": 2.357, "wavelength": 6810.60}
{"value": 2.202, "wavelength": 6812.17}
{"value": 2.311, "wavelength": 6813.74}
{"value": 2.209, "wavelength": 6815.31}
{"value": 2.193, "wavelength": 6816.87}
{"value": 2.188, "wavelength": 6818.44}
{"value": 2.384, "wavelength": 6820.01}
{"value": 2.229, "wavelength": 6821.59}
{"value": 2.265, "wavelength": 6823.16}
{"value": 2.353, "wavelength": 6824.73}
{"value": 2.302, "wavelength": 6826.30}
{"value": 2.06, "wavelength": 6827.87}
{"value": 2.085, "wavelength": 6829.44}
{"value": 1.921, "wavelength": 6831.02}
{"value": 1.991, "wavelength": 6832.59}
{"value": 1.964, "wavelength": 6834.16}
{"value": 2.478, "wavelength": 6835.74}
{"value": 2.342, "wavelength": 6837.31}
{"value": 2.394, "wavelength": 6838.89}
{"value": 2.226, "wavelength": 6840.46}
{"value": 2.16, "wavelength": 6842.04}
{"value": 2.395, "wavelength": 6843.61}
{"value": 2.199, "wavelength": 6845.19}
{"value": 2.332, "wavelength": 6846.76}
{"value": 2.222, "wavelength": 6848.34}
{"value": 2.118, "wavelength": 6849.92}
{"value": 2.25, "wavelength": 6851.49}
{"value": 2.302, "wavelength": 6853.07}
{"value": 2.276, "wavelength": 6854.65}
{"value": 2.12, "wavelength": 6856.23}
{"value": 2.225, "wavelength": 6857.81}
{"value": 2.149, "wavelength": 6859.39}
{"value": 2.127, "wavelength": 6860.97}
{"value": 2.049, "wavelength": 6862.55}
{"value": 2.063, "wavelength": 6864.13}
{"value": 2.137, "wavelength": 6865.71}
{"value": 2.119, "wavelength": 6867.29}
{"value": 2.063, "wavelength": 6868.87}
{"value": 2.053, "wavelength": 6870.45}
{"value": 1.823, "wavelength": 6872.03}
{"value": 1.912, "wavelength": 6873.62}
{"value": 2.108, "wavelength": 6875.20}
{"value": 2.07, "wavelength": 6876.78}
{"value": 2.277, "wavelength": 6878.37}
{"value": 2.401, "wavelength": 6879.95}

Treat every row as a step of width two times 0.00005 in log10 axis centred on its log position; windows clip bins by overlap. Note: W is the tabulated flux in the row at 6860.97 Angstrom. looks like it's 2.127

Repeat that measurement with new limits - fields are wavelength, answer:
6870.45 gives 2.053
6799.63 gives 2.096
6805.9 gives 2.093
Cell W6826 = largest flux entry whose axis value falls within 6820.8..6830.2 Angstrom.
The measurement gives 2.353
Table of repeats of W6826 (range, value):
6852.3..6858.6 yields 2.302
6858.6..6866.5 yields 2.149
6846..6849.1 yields 2.332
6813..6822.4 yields 2.384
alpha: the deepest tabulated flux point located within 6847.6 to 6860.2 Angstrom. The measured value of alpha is 2.118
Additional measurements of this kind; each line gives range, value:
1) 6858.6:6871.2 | 2.049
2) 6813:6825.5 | 2.188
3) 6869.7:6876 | 1.823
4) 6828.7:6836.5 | 1.921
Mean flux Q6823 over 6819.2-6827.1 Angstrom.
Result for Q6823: 2.3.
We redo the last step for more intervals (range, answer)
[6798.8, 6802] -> 2.2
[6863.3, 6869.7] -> 2.1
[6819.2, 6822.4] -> 2.3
